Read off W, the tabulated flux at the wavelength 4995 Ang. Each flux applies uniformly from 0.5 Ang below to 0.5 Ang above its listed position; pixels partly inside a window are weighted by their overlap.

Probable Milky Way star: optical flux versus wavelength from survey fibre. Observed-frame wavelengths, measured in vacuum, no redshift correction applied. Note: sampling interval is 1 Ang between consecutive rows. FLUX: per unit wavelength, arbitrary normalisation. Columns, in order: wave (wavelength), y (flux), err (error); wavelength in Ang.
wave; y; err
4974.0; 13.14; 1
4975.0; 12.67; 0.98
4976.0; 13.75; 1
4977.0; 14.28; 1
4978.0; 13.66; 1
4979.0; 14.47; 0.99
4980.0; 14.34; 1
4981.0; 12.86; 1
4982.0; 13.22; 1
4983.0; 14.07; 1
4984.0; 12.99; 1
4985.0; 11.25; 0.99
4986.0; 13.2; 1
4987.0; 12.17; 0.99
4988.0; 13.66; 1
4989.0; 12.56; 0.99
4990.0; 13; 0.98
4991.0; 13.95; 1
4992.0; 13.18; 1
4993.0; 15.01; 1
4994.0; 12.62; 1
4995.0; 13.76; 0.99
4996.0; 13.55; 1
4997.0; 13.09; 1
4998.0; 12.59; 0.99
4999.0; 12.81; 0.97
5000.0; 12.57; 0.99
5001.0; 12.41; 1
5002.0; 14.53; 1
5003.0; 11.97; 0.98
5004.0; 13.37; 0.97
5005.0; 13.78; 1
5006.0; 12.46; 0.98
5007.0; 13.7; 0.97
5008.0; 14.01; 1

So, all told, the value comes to 13.76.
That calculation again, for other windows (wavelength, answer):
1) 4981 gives 12.86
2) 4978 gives 13.66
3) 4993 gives 15.01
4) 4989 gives 12.56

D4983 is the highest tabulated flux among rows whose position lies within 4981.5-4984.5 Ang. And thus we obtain 14.07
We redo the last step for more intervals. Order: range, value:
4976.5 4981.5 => 14.47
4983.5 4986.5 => 13.2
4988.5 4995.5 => 15.01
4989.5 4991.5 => 13.95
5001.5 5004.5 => 14.53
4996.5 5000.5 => 13.09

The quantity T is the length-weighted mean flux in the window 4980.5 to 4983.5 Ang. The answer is 13.4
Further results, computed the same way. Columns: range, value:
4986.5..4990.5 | 12.8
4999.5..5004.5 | 13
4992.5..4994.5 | 13.8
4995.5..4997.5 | 13.3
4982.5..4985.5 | 12.8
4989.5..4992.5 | 13.4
